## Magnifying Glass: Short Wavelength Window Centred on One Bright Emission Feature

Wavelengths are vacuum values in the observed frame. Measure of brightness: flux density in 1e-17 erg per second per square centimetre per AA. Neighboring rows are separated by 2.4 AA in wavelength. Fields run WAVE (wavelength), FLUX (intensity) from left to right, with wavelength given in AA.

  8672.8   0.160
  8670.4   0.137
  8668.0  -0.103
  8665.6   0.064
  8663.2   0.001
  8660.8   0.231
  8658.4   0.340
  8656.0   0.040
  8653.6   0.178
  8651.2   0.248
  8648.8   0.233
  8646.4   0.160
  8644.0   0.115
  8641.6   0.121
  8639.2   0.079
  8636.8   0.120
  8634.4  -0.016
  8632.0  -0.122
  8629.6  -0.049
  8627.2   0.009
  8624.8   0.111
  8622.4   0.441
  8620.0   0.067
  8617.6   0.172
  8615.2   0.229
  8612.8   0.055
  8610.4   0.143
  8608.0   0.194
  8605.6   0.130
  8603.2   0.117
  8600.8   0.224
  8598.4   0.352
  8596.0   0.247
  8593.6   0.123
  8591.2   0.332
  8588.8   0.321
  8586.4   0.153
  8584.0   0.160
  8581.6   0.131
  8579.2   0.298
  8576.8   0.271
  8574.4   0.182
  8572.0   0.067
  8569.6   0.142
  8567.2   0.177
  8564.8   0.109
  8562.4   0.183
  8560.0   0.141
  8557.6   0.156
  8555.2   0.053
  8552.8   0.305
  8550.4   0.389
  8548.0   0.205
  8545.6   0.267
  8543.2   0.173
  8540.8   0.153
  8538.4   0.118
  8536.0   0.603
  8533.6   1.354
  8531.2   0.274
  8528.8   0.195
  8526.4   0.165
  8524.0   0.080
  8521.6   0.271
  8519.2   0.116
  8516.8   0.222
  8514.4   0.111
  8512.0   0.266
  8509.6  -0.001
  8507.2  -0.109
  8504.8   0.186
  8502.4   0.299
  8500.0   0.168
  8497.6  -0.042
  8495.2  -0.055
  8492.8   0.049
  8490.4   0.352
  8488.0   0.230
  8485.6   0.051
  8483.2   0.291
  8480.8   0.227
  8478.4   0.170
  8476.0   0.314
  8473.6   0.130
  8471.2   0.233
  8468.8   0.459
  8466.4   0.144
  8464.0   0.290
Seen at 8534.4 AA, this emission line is H-beta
